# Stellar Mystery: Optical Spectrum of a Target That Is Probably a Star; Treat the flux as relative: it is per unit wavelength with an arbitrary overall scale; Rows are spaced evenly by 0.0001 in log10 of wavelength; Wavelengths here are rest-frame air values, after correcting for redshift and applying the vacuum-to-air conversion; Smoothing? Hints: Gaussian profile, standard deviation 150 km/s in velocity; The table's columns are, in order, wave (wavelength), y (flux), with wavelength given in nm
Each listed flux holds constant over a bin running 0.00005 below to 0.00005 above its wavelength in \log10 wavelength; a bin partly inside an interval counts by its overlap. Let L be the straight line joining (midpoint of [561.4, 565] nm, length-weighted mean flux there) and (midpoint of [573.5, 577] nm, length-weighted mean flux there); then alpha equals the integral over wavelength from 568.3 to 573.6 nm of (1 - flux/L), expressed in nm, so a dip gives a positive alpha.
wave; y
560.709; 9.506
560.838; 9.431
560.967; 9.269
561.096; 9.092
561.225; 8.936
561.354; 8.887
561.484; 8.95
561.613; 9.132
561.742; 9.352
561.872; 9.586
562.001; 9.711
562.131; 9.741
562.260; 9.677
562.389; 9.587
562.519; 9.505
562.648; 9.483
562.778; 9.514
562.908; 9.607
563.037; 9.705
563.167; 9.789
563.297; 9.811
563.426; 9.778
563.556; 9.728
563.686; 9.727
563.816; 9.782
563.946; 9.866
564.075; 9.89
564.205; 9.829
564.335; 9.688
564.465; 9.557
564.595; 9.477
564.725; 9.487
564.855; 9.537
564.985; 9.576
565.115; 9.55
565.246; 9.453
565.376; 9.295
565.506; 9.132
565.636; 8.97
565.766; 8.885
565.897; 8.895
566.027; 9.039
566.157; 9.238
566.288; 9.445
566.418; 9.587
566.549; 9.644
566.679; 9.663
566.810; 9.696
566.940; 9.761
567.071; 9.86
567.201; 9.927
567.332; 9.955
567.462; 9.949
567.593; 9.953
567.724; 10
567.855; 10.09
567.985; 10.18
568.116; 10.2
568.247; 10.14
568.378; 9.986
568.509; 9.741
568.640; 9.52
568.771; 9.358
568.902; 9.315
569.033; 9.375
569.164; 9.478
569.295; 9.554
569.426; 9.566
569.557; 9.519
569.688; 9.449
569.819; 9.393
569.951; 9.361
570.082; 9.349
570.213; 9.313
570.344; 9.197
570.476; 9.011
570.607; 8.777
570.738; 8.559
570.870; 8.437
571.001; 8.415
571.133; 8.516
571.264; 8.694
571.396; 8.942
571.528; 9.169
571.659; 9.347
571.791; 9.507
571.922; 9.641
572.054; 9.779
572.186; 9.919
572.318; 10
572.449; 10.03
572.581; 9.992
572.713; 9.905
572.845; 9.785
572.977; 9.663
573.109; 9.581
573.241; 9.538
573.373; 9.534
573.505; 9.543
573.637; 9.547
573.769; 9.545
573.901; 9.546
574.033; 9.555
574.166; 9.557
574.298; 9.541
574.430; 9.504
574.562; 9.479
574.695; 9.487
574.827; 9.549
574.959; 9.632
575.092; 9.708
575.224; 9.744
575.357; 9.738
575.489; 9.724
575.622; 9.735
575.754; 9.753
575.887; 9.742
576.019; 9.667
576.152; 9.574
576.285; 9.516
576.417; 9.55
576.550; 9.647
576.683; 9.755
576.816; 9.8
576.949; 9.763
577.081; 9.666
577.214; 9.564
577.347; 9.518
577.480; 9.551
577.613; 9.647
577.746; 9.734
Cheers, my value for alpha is 0.12 nm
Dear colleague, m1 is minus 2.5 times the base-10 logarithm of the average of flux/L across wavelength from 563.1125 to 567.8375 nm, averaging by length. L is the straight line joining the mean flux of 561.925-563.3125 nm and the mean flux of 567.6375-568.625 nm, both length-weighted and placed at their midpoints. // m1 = 0.03 mag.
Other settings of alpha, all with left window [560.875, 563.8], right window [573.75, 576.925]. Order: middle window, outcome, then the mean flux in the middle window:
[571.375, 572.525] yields 0.00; 9.62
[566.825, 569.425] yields -0.07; 9.8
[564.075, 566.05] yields 0.03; 9.38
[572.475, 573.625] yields -0.01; 9.69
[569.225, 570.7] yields 0.04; 9.31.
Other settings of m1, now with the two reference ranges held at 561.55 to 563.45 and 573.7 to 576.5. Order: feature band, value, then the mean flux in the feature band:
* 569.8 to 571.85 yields 0.07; 8.99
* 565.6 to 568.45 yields -0.01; 9.69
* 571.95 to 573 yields -0.03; 9.88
